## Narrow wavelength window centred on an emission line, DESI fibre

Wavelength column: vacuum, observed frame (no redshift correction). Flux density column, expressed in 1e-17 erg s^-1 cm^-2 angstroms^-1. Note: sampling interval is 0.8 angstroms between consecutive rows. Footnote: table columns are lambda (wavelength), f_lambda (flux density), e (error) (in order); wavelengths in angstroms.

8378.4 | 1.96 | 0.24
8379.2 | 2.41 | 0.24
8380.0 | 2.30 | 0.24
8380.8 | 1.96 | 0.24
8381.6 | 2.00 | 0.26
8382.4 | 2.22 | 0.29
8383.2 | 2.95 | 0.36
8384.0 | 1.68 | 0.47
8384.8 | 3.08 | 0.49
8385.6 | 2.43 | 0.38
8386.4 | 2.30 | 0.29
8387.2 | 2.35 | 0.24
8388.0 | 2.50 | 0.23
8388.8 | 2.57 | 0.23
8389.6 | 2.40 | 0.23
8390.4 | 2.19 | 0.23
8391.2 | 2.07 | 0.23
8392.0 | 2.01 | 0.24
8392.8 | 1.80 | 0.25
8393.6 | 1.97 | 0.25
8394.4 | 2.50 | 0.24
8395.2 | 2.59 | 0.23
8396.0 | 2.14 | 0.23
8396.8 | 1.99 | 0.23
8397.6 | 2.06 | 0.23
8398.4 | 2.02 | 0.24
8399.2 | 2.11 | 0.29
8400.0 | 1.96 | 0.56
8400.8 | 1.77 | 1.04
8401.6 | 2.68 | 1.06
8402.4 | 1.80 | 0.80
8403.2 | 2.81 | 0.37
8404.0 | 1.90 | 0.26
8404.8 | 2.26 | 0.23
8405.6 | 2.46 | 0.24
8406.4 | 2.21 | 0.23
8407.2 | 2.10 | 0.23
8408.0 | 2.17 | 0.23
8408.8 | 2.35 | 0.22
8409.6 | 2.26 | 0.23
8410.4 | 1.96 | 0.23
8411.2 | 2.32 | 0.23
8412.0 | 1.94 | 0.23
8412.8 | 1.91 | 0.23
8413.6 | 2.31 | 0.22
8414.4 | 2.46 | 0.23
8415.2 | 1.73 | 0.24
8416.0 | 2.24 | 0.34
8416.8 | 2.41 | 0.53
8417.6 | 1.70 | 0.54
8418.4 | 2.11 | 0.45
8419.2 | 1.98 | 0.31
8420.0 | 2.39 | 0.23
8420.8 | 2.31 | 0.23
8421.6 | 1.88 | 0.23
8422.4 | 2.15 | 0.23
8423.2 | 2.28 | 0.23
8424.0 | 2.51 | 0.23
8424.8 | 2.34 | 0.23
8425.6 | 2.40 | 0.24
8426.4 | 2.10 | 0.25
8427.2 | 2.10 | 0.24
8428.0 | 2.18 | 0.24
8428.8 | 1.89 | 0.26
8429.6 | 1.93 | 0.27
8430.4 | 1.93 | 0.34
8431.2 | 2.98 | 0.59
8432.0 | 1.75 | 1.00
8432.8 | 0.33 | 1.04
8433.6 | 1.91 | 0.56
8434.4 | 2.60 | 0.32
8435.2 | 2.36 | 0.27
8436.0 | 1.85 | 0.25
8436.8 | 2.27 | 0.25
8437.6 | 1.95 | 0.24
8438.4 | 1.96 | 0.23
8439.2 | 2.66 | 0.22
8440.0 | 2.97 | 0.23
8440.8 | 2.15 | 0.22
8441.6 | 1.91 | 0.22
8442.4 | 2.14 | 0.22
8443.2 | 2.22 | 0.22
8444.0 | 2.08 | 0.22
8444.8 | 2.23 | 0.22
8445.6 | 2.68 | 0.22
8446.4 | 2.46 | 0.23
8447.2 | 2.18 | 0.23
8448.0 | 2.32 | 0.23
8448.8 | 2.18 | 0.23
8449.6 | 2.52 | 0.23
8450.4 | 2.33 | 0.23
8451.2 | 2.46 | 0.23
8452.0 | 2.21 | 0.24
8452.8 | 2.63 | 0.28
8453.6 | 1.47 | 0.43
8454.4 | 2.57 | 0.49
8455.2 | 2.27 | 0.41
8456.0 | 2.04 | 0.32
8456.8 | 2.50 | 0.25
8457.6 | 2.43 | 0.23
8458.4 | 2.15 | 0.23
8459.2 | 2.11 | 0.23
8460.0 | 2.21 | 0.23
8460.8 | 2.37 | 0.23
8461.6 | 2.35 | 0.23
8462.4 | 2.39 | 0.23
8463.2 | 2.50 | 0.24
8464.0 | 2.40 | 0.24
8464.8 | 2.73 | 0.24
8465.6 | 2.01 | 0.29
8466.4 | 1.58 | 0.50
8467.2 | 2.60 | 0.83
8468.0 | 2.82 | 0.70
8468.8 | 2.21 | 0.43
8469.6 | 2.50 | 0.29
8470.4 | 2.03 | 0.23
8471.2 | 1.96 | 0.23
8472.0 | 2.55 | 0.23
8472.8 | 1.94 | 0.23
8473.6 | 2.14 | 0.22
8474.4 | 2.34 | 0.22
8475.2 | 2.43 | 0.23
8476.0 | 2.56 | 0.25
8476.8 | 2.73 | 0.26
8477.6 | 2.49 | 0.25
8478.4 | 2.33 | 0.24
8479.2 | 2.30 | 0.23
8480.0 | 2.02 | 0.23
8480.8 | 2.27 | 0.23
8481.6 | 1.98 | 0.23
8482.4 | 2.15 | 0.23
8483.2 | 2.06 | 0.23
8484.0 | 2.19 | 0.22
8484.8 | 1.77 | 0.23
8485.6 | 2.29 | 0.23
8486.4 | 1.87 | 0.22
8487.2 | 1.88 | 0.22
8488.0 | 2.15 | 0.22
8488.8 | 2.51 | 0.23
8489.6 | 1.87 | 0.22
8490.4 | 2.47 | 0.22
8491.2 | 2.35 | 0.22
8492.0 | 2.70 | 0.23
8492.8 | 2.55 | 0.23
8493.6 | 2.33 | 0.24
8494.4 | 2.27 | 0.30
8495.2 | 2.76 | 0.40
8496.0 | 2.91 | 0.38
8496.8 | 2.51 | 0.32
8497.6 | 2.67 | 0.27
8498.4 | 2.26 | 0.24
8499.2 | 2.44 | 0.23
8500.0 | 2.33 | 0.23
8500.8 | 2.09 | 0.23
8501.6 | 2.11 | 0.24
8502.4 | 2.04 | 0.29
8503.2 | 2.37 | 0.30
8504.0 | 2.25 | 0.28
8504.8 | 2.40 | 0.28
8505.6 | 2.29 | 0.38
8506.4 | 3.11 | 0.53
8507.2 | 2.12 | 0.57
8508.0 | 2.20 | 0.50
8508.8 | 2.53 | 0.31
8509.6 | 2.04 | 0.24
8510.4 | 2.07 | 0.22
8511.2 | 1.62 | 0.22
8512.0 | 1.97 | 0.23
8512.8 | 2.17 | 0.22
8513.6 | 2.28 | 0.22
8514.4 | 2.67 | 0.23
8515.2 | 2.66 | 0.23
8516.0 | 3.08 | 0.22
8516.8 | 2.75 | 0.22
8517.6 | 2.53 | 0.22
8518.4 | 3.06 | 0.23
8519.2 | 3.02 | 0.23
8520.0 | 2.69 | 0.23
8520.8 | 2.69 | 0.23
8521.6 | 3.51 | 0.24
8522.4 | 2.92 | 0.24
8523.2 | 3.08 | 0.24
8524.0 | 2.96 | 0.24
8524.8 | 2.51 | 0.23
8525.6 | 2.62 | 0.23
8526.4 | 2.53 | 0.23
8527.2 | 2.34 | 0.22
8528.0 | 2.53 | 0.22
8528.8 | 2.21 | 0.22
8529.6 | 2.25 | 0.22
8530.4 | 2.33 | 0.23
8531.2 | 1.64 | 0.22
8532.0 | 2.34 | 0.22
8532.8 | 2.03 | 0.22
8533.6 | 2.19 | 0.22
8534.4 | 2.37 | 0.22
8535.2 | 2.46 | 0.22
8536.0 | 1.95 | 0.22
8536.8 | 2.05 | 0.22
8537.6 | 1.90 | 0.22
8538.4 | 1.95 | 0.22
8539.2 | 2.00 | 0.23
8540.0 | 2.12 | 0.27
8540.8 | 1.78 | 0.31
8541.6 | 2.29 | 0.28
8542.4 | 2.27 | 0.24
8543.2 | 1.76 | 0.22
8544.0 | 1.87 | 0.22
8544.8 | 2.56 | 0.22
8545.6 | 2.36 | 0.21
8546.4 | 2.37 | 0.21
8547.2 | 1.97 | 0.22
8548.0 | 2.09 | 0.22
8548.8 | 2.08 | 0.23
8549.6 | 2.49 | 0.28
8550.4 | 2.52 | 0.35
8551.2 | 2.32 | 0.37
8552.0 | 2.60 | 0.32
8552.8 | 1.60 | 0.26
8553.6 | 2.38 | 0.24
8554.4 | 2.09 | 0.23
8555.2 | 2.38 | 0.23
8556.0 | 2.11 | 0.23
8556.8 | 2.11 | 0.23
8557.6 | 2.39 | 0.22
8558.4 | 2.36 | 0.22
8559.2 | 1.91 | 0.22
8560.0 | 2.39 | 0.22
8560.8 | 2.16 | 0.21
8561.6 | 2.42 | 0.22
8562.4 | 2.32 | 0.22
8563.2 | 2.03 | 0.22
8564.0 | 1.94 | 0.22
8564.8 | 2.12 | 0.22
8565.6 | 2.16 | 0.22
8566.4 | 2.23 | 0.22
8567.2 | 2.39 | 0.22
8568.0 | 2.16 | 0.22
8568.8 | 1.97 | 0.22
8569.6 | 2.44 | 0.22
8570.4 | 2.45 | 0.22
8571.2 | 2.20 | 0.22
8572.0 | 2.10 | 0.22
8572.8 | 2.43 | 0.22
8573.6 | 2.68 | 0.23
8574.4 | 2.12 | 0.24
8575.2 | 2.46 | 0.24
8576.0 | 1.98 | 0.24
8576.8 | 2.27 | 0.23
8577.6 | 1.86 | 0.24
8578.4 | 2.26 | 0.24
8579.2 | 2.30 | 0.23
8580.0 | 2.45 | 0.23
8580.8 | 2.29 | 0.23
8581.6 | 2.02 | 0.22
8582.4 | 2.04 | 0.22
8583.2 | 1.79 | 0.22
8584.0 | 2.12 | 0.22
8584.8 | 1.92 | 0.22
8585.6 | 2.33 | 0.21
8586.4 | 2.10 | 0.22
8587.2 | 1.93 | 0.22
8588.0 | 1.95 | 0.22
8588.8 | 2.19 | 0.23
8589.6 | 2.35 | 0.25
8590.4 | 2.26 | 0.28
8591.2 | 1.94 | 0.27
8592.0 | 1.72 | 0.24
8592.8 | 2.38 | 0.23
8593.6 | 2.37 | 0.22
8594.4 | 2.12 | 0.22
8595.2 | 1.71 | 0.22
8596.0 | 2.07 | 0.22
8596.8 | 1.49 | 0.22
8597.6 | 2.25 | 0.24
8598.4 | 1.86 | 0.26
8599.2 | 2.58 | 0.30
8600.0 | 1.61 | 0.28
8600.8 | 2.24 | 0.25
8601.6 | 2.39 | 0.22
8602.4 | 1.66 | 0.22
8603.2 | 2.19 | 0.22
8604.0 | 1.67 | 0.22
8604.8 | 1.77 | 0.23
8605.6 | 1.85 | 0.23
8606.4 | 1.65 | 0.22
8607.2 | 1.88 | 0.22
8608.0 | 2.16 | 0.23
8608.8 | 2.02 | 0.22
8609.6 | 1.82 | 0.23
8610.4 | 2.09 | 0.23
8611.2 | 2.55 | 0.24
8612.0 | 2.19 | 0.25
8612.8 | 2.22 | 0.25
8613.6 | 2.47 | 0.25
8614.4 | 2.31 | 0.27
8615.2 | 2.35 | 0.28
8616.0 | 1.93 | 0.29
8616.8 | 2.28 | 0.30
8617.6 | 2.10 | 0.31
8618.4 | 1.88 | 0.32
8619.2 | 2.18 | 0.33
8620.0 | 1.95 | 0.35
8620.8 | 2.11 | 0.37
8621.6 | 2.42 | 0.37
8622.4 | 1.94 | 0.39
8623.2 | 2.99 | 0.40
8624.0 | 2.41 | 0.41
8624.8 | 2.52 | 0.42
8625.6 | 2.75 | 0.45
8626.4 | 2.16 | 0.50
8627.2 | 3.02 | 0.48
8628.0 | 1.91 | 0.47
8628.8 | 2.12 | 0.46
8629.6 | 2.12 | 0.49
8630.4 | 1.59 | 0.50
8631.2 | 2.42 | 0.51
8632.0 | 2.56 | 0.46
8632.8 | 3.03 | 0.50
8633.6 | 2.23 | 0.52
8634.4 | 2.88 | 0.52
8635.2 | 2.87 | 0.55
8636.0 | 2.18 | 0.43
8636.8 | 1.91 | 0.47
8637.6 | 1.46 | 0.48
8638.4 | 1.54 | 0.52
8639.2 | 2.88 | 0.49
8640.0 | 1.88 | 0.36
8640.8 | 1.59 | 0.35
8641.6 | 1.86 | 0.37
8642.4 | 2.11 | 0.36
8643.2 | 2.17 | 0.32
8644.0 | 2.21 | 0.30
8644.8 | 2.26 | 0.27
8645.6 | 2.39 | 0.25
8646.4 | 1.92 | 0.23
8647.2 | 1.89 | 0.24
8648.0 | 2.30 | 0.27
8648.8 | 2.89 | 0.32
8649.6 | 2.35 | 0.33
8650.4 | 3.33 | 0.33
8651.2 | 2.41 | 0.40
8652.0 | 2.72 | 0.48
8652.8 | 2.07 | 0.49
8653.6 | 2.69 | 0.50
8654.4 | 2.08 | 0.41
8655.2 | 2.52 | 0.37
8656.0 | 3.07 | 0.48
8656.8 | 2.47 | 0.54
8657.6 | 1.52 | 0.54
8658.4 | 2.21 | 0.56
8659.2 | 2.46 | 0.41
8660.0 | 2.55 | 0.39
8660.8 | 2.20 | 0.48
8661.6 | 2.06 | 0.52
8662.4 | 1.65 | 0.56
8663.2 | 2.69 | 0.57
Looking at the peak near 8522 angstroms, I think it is [N II]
